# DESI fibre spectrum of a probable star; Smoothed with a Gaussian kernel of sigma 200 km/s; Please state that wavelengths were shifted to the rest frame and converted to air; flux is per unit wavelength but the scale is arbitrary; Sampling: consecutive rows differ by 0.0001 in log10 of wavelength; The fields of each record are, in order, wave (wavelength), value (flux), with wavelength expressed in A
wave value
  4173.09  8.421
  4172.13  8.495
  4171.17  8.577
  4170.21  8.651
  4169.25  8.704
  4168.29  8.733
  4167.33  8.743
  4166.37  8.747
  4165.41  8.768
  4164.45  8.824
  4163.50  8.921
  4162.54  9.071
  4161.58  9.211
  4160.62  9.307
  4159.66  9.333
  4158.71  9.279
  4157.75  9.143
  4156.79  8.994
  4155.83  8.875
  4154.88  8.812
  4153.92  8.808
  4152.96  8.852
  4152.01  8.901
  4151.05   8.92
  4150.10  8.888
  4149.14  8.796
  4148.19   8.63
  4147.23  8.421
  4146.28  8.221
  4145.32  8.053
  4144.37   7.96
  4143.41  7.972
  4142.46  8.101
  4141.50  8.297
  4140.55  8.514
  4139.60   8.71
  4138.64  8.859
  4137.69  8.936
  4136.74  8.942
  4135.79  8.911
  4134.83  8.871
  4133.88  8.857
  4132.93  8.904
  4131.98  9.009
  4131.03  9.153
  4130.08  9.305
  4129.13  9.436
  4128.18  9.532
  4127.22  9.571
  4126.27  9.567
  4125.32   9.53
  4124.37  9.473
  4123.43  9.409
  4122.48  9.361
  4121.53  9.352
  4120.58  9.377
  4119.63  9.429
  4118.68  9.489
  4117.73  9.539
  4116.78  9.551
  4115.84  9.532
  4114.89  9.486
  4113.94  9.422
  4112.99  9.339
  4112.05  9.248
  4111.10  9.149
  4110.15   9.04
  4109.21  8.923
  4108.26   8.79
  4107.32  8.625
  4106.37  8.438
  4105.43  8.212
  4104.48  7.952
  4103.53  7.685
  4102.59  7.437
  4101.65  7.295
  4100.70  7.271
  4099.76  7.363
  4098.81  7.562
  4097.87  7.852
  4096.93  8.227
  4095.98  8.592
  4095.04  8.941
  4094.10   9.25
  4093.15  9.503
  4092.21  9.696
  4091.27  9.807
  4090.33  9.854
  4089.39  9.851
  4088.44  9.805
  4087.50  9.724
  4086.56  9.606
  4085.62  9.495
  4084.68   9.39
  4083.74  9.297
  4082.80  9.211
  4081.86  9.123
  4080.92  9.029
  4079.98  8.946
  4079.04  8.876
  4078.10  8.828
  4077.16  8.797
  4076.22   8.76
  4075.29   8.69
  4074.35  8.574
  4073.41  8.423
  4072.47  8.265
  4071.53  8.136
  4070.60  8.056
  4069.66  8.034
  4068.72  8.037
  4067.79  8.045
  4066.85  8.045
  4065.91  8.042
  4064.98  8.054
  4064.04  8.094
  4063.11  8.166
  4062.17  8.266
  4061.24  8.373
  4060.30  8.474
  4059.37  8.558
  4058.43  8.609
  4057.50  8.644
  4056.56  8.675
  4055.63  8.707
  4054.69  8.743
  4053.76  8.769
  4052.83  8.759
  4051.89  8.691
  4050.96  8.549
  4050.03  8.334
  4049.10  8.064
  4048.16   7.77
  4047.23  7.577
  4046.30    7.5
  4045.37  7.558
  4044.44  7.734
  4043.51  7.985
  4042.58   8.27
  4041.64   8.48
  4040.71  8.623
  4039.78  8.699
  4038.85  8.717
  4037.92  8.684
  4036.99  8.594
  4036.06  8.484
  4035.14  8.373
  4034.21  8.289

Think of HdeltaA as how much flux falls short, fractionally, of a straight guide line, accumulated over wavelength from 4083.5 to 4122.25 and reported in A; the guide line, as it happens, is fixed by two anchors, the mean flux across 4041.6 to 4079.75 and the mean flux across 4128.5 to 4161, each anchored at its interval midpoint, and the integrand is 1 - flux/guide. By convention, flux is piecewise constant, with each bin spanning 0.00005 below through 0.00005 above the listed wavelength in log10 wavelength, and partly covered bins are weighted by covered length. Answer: -1.71 A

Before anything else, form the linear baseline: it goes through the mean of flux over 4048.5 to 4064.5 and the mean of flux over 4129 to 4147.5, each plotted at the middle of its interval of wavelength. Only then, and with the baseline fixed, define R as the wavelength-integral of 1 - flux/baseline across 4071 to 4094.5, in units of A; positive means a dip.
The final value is -1.7 A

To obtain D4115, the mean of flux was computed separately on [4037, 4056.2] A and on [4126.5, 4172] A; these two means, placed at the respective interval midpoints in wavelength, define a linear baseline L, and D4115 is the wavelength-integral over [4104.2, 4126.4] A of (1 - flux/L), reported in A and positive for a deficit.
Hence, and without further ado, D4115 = -1.33 A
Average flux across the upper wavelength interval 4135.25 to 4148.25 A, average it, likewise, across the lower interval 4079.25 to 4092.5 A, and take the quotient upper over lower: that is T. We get 0.9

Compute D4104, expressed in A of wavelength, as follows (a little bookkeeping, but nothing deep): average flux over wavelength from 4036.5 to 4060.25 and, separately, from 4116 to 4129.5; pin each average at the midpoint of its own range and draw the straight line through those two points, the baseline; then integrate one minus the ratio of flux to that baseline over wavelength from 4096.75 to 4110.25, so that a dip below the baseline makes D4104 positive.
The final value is 1.7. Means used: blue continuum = 8.37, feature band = 8.02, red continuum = 9.47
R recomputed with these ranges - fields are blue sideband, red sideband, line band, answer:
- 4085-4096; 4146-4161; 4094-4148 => 2.7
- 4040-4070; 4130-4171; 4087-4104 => -0.3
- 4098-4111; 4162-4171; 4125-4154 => -1.2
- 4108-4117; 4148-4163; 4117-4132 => -0.4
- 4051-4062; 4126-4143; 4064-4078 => 0.6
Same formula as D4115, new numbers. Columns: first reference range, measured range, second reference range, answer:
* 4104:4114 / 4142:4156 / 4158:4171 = 0.6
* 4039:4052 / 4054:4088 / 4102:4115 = -1.2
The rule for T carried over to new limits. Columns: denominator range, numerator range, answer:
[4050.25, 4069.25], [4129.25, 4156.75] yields 1.04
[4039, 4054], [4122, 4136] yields 1.13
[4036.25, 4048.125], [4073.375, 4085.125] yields 1.09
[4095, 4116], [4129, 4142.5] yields 1.05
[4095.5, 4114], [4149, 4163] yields 1.09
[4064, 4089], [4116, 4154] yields 1.03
